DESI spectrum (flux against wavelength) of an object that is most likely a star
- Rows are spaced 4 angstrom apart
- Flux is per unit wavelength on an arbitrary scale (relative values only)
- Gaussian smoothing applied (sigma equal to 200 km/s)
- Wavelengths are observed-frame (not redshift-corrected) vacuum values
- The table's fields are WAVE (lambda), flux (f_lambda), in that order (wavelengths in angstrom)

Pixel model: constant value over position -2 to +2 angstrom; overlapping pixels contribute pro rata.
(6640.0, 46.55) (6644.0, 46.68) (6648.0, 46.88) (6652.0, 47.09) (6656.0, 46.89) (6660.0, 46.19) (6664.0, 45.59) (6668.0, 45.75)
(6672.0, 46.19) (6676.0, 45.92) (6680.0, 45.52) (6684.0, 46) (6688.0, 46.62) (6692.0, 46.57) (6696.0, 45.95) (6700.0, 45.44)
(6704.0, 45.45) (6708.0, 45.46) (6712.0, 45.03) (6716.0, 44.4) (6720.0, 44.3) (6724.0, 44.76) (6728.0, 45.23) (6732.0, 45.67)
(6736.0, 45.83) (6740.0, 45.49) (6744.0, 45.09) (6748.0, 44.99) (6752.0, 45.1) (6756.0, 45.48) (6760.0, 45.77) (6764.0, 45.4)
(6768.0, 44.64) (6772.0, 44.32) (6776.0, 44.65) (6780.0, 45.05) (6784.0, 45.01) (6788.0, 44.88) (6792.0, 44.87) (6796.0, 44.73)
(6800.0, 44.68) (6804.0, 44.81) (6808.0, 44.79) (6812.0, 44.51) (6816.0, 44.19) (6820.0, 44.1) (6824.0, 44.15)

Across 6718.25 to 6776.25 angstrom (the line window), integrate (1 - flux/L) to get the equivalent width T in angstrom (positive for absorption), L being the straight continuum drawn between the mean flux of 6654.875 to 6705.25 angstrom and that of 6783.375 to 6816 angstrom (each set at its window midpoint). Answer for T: 0.2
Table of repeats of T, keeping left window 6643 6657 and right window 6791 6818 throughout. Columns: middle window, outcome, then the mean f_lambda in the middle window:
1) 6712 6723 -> 0.34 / 44.5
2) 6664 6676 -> 0.18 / 45.9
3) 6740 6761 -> 0.07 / 45.3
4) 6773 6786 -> 0.04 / 44.9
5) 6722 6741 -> 0.13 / 45.4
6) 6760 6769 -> 0.00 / 45.2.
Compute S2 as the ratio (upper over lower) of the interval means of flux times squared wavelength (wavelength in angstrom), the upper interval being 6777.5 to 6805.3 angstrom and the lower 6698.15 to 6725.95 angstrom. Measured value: 1.02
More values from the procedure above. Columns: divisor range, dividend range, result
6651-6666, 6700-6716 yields 0.99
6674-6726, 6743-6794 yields 1.01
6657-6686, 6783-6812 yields 1.01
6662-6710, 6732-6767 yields 1.01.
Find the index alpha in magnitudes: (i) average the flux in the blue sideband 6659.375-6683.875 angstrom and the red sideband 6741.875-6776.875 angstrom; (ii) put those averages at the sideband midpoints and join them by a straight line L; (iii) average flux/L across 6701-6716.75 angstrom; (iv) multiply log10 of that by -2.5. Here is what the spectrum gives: 0.009 mag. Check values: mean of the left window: 45.9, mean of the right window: 45.1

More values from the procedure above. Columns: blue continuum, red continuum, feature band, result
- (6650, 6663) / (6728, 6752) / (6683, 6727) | 0.01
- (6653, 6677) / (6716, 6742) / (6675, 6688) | 0.00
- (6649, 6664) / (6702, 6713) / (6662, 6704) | 0.00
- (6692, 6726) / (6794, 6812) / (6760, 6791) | 0.00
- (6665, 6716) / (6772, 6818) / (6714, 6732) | 0.02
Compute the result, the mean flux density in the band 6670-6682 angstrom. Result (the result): 45.9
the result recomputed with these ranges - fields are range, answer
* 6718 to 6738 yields 45.2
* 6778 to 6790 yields 45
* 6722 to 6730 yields 45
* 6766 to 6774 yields 44.5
